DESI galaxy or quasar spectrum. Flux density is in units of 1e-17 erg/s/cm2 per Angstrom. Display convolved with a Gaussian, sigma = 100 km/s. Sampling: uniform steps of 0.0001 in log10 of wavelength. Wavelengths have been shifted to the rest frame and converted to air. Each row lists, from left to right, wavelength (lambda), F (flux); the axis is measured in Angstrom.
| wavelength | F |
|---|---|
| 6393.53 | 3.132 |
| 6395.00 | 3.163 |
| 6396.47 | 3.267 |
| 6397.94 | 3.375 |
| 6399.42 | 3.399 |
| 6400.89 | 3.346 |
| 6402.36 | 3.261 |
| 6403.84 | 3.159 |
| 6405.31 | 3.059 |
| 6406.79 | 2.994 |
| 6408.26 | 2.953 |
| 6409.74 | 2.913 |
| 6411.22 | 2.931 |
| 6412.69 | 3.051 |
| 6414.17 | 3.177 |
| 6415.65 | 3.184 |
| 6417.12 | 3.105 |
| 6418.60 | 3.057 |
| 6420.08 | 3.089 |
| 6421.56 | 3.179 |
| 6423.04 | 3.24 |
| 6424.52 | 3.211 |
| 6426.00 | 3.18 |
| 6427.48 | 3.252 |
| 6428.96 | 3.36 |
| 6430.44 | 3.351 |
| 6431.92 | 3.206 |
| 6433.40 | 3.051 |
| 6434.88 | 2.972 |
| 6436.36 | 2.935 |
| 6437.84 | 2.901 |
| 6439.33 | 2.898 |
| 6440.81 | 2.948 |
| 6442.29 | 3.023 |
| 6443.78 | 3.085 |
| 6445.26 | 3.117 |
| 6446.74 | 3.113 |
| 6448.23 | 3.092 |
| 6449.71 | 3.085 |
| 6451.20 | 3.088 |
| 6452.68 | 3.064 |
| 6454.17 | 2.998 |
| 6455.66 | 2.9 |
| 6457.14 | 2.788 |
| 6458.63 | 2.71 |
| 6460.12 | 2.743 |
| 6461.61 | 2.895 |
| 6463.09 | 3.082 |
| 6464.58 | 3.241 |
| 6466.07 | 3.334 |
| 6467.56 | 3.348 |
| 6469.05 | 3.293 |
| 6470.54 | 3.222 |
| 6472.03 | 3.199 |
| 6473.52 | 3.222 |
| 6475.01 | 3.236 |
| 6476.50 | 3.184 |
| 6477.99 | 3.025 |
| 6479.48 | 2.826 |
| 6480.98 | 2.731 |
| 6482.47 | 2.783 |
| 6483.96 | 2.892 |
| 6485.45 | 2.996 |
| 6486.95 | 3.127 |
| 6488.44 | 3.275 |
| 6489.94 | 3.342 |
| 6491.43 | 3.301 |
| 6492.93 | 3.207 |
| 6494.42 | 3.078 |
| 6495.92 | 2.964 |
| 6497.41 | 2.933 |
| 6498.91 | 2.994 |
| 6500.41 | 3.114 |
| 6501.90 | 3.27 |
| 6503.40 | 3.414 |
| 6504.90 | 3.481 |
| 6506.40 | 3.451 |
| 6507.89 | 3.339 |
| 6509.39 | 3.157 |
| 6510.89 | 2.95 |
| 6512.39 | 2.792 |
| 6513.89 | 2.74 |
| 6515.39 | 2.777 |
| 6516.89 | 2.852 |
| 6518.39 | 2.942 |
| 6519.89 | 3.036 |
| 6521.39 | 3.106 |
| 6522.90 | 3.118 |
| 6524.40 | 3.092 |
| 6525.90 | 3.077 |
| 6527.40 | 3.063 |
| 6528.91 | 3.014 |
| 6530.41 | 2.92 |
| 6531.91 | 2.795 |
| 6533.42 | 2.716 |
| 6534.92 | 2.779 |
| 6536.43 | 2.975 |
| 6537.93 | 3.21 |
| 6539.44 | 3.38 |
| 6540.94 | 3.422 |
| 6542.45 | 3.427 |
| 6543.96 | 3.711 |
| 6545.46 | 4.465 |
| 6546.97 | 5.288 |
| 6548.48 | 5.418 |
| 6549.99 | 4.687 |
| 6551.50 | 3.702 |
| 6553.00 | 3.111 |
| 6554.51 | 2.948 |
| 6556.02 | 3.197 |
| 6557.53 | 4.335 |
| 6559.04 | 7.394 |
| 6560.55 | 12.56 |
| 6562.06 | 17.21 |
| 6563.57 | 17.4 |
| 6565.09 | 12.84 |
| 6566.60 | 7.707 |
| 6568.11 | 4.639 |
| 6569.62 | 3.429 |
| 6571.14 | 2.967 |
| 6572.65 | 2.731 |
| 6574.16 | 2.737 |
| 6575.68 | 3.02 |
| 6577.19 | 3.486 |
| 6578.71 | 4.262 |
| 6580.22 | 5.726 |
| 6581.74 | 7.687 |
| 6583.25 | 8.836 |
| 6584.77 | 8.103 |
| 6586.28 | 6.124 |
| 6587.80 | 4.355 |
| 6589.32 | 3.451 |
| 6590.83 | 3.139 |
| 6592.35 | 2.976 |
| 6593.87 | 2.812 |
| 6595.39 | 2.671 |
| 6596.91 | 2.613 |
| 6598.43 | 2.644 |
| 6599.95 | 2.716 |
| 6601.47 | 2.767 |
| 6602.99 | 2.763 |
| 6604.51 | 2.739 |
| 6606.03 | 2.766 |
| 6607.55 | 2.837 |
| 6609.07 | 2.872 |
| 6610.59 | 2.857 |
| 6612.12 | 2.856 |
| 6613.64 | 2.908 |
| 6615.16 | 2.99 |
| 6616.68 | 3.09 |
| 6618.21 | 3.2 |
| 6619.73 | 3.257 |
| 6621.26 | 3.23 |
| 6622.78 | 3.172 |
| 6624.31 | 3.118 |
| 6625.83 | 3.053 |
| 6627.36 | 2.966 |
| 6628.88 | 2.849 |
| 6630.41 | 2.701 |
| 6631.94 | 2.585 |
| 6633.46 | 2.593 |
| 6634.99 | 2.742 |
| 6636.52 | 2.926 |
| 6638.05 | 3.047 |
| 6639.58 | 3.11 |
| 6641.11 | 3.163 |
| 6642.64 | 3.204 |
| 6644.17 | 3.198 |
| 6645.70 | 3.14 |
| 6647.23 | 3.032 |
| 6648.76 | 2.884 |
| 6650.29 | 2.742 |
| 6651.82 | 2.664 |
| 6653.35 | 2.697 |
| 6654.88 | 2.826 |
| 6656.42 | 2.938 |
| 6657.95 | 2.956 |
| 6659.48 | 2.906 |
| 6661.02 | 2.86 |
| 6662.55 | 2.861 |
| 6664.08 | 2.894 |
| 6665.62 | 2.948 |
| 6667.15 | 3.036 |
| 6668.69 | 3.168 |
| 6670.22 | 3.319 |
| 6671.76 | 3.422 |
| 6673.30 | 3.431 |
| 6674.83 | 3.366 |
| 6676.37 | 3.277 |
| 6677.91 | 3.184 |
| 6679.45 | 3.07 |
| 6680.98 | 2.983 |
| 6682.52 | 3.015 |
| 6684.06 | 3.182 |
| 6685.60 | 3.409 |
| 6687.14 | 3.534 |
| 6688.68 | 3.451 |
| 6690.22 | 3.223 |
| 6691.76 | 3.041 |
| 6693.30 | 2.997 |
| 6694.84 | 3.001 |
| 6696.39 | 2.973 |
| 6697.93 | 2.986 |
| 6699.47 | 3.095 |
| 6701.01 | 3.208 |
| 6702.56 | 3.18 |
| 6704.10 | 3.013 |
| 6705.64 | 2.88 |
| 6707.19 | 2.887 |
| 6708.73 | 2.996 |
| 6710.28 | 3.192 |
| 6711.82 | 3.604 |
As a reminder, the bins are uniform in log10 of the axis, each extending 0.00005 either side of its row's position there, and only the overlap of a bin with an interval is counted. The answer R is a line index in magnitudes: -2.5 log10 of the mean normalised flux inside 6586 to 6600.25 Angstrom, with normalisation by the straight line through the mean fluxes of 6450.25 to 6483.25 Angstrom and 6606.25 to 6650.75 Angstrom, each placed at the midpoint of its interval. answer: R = -0.10 mag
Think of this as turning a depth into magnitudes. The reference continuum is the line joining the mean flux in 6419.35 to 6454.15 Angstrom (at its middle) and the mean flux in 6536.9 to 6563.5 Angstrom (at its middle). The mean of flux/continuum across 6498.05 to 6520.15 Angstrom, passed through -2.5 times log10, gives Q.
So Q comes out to 0.46 mag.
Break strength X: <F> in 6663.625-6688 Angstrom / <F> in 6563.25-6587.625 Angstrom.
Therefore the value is 0.5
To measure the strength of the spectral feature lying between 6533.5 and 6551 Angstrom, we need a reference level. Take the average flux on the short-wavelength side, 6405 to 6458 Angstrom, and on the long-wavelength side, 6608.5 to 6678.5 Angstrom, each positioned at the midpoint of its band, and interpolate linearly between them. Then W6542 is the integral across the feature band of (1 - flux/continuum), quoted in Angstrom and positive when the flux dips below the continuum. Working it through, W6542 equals -4.6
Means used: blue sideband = 3.07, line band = 3.84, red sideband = 3.01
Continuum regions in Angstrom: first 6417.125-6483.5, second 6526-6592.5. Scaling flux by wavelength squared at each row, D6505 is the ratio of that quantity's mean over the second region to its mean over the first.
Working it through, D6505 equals 1.7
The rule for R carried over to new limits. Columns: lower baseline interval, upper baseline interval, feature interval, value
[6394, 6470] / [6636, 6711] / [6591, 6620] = 0.08 mag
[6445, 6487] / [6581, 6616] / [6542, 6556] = -0.16 mag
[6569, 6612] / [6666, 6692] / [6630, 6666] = 0.18 mag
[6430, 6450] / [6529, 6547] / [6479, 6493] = 0.05 mag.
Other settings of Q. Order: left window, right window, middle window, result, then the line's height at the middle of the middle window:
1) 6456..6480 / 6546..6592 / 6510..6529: 0.476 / 4.6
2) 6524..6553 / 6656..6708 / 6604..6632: 0.117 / 3.3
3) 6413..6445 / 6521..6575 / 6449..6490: 0.220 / 3.75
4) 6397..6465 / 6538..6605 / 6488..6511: 0.258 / 4.07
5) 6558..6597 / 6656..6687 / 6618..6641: 0.453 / 4.51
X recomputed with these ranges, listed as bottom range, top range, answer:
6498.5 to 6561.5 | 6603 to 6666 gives 0.79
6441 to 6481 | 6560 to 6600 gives 1.92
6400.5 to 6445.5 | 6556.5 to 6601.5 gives 1.87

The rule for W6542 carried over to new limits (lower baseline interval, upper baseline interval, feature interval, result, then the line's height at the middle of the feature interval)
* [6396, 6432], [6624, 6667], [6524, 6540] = 0.2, 3.04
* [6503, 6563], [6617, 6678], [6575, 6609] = -4.3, 3.53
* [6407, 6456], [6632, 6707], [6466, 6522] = -0.5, 3.07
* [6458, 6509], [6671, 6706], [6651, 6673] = 1.4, 3.17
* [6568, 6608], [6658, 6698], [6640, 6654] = 1.7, 3.39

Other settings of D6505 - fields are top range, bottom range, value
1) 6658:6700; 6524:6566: 0.61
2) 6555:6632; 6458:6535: 1.55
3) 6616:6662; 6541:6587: 0.50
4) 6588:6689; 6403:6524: 1.03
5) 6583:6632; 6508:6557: 1.03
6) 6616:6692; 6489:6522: 1.03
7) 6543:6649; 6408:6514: 1.45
